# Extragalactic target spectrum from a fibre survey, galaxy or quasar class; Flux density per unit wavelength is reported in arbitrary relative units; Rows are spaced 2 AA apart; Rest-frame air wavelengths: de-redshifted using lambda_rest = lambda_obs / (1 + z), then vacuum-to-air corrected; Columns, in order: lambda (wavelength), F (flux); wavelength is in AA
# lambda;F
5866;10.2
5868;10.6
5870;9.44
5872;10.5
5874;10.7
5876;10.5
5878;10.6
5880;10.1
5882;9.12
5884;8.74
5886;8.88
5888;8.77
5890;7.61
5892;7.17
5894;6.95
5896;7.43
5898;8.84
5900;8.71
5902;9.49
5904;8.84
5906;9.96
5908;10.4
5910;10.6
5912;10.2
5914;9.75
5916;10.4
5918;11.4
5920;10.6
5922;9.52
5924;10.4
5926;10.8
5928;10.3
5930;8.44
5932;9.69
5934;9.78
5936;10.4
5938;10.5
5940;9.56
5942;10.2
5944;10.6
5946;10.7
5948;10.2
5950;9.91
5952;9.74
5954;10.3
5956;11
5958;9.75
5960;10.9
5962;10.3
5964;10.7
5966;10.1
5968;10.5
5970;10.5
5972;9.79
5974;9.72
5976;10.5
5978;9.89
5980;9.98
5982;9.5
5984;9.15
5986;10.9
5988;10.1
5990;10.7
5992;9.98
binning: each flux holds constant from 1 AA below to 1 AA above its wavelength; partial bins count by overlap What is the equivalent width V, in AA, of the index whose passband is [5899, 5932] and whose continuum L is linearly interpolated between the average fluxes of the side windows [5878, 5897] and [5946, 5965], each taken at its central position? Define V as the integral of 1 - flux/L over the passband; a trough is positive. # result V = -2.8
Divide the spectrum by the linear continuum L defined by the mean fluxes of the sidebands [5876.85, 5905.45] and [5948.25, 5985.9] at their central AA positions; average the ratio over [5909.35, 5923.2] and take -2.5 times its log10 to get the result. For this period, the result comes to -0.13 mag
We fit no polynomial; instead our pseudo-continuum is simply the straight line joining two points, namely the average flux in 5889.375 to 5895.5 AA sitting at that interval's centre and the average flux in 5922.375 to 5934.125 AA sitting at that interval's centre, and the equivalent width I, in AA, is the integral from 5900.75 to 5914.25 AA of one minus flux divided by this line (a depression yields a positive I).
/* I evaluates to -2.5 AA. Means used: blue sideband 7.24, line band 9.88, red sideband 9.89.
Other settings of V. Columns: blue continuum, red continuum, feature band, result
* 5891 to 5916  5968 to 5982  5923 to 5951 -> -1.7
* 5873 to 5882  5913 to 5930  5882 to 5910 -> 4.4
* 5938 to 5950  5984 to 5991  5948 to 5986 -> 0.6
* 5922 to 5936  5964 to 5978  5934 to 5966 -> -0.8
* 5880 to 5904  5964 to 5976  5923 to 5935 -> -0.8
